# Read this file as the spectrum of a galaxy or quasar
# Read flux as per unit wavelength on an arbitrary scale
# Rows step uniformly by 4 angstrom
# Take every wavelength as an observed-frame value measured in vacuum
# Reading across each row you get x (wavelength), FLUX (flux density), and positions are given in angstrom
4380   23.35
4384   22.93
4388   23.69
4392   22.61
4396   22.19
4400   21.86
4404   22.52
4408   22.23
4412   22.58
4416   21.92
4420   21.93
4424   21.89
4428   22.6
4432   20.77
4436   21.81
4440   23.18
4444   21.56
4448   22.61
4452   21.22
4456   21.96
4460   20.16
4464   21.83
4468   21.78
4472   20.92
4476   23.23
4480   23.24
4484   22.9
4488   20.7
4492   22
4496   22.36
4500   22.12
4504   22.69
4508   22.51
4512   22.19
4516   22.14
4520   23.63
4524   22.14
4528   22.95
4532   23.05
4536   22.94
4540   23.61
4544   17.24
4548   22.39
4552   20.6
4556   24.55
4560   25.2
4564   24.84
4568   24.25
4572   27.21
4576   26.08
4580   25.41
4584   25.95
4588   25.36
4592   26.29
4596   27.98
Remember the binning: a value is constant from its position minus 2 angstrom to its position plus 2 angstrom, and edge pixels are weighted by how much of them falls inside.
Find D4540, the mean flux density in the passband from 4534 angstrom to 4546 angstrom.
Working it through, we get 21.3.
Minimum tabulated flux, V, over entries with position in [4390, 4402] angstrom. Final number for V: 21.86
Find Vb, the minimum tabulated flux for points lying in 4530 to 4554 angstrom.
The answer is 17.24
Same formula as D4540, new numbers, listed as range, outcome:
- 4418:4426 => 21.9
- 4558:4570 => 24.8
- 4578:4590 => 25.6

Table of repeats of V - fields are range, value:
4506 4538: 22.14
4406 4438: 20.77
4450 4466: 20.16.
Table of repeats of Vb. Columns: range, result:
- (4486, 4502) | 20.7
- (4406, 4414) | 22.23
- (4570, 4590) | 25.36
